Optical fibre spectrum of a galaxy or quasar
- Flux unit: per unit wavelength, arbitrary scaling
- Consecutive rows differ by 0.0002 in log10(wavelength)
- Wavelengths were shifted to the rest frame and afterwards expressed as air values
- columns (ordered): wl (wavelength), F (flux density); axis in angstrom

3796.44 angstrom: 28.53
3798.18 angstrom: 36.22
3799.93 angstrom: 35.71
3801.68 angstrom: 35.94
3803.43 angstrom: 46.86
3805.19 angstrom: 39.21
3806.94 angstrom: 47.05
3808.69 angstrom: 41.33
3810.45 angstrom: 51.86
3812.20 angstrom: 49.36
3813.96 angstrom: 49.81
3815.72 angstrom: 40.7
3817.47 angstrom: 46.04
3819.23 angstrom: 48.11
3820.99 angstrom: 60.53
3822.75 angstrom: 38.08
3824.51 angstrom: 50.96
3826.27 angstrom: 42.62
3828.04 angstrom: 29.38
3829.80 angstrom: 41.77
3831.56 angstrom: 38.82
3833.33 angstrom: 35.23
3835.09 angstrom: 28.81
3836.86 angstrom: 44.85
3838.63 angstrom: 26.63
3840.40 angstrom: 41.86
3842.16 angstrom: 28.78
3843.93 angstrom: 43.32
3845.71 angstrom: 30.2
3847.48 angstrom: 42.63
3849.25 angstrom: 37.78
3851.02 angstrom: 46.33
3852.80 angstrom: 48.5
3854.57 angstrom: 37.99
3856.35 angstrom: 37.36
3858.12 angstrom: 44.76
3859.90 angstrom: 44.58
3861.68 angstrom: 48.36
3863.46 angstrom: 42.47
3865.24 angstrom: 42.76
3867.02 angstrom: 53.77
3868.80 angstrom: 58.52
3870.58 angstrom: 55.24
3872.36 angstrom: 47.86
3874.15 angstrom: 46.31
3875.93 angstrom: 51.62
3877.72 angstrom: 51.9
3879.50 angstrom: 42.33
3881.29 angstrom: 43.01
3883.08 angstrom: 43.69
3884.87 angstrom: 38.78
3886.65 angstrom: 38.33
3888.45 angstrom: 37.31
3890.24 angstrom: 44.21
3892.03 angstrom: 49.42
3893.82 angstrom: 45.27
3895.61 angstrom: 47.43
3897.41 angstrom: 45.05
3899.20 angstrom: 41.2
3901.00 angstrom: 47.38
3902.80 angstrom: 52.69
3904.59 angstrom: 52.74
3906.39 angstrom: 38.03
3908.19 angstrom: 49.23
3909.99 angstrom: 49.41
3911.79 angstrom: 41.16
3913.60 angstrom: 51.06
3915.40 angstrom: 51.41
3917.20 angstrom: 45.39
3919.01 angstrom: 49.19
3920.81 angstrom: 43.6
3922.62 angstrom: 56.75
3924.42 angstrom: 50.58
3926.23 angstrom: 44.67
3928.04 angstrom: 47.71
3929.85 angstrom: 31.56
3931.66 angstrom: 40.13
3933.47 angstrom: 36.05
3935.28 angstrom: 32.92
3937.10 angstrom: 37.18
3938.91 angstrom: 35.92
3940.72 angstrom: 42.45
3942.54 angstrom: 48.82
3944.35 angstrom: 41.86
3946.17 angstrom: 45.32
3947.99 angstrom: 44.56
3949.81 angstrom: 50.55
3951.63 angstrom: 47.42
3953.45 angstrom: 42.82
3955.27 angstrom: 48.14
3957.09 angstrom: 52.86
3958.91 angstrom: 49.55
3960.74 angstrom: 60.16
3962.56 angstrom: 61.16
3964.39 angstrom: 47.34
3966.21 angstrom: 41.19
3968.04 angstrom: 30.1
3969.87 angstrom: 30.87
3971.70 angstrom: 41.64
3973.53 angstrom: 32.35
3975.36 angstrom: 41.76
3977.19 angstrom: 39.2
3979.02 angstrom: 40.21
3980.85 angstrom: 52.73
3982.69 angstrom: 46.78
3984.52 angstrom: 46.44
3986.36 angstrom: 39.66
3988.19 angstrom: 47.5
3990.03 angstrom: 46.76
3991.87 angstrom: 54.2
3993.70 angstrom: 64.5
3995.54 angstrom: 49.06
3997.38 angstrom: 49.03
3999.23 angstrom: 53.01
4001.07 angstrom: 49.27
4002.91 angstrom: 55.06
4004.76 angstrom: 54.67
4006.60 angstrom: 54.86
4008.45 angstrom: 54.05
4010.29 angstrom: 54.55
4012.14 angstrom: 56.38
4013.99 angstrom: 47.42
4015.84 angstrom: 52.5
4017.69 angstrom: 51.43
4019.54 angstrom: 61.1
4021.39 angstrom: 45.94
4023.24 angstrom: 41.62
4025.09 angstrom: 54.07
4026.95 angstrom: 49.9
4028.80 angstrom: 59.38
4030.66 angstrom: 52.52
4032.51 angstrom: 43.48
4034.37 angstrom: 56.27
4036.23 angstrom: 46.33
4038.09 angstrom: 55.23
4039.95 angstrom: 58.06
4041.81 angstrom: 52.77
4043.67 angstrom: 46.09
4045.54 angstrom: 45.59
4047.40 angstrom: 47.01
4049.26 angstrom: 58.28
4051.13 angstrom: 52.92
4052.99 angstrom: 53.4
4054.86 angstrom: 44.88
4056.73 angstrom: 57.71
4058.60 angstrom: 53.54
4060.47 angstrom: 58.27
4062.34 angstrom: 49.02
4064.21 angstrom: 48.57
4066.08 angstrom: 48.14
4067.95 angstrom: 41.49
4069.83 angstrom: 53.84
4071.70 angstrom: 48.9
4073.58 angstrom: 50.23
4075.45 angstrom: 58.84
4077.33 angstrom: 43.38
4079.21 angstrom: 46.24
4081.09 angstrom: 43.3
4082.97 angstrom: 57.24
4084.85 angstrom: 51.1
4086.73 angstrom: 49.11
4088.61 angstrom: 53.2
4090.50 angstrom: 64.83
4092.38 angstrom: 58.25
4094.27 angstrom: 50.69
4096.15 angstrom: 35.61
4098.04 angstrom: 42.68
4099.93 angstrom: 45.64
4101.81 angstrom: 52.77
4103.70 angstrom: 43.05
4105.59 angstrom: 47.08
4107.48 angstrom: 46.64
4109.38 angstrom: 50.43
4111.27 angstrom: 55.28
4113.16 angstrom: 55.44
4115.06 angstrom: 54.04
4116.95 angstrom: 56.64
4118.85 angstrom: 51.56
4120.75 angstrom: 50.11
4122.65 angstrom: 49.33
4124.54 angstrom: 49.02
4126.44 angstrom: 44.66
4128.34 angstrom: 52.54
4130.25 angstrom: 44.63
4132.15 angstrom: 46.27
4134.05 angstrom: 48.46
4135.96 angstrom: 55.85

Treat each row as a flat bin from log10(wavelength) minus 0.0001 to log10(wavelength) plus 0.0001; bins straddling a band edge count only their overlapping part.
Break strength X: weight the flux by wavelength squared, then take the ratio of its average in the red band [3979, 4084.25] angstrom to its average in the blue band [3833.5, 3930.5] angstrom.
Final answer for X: 1.24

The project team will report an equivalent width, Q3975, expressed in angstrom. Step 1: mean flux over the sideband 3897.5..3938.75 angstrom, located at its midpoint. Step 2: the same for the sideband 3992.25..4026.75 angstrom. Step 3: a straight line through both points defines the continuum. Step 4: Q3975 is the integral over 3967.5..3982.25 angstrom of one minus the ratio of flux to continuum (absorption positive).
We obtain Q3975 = 3.2 angstrom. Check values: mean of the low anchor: 44.8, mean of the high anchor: 52.7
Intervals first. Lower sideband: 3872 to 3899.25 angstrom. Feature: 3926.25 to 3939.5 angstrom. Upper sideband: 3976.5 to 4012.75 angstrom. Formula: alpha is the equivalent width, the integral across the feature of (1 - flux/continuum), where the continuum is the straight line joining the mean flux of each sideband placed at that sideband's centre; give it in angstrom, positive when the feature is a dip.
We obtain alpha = 2.6 angstrom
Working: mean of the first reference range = 44.7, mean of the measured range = 37.9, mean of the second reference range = 50.4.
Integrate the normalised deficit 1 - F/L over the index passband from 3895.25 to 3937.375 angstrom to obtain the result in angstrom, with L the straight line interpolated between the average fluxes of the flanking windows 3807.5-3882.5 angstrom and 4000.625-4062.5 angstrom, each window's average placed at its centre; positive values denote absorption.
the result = 1.5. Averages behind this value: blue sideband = 43.7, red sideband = 52.2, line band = 45.2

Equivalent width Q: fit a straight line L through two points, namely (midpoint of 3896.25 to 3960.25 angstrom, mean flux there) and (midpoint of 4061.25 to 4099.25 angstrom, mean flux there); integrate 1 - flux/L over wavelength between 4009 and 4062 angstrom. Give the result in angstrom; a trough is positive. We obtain -3.88 angstrom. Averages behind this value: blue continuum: 45.4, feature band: 52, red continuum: 49.7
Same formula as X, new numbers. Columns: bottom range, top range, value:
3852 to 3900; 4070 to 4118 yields 1.24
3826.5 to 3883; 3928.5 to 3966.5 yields 1.11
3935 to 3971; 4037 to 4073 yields 1.20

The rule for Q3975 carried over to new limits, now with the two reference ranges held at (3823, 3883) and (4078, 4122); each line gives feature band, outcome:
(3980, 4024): -3.6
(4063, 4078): 0.1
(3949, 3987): 1.1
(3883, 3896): 0.3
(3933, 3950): 1.5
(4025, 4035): -0.9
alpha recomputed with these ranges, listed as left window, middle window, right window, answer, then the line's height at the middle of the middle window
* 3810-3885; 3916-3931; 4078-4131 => -0.2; 45.5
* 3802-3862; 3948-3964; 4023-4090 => -1.4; 47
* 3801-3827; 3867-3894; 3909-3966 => -0.3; 46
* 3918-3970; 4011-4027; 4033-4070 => -0.7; 49.3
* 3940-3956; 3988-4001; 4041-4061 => -1.0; 48.5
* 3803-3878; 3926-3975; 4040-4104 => 3.9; 46.8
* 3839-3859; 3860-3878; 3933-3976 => -4.1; 40.4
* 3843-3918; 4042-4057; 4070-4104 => -0.4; 49.1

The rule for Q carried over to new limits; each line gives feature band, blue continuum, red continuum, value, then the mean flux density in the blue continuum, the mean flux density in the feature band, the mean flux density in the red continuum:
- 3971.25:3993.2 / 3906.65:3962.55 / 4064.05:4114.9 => 1.2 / 45.8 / 44.6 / 49.8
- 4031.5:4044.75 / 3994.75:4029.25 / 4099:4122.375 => 0.2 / 52.2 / 51.1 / 50.7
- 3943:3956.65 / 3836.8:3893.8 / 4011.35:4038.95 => 0.5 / 43.5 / 46.2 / 51.5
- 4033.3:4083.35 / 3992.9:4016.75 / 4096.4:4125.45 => 0.6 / 53.3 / 50.8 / 49.6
